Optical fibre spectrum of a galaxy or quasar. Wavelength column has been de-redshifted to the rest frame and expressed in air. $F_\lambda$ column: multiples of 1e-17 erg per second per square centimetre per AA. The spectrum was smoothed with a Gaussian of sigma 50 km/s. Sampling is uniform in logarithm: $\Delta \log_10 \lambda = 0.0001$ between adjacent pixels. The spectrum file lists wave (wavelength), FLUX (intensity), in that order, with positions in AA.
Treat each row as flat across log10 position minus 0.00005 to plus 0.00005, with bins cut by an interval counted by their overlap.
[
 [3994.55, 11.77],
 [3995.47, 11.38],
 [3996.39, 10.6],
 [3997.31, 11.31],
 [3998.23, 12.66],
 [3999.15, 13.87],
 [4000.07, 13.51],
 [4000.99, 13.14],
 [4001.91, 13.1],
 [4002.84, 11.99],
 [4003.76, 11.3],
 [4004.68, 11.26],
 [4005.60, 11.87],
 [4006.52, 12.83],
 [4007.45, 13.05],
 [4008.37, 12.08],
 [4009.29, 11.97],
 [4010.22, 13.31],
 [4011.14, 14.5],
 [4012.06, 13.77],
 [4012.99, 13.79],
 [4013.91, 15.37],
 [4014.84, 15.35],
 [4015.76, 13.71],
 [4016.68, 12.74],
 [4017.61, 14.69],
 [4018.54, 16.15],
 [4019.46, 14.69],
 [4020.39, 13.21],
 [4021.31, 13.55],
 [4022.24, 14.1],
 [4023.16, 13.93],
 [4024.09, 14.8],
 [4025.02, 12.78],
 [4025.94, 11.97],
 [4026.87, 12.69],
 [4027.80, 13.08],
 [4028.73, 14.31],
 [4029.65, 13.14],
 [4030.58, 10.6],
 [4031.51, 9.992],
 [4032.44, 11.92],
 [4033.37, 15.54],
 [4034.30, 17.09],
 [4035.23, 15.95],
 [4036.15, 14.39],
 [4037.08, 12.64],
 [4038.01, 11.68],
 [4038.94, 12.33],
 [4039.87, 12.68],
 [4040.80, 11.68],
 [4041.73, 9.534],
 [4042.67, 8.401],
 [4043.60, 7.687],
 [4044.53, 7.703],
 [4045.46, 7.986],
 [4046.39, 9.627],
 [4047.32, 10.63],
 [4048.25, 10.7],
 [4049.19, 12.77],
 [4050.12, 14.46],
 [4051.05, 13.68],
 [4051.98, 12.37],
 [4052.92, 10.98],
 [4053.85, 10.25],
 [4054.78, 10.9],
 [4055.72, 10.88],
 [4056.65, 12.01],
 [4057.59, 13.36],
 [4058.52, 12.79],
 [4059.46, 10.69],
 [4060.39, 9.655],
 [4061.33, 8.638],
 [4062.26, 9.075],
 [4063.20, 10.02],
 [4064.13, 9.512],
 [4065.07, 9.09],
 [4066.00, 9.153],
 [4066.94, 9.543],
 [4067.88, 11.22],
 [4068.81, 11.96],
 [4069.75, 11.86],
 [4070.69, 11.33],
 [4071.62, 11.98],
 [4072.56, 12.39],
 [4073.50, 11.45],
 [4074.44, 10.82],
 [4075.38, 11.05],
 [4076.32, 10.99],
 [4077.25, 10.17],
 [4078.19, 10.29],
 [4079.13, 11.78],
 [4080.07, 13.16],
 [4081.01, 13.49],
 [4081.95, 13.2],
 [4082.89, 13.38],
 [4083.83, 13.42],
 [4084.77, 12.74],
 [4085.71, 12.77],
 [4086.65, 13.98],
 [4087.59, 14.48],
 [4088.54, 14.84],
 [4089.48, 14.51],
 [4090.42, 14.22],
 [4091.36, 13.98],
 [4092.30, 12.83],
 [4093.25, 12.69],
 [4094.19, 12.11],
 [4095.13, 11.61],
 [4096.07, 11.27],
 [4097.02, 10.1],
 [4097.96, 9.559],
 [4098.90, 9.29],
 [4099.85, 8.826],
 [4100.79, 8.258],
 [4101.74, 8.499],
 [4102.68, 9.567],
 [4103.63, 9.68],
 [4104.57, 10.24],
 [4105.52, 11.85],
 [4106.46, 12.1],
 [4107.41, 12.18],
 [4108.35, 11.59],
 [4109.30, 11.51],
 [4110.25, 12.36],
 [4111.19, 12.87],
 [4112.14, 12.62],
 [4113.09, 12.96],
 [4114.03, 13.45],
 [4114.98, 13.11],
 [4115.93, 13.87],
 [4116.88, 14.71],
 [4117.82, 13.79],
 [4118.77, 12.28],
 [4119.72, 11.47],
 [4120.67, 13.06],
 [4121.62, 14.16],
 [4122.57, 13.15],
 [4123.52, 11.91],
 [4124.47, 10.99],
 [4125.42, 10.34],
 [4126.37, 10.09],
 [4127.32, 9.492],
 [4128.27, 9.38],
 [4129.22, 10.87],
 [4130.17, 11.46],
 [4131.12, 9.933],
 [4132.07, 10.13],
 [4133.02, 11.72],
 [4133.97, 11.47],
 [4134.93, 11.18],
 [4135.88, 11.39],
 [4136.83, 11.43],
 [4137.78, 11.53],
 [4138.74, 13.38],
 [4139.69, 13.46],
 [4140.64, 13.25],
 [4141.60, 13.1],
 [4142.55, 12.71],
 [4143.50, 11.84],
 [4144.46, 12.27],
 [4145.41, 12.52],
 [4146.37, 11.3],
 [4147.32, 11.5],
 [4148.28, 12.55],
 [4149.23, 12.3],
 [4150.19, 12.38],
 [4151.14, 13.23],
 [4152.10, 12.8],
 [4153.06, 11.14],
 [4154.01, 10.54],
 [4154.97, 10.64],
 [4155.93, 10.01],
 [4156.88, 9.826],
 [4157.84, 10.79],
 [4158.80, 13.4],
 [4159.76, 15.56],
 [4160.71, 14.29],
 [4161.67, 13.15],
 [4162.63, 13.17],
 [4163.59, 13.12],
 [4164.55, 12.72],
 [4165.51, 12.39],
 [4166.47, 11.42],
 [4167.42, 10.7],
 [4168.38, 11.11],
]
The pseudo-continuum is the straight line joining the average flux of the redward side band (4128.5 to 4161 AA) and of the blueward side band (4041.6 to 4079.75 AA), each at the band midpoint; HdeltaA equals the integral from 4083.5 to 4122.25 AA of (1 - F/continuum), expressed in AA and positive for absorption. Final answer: -2.9 AA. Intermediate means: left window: 10.7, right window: 11.9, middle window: 12.2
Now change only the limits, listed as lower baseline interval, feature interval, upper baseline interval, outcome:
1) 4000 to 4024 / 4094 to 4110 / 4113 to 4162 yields 2.52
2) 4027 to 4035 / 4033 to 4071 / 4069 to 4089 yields 4.74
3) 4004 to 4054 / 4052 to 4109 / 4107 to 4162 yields 4.37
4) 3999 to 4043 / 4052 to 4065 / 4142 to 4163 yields 2.20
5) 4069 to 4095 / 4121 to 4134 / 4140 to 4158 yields 1.08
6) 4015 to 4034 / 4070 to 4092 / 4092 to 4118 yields -0.99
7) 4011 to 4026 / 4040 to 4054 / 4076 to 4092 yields 3.10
